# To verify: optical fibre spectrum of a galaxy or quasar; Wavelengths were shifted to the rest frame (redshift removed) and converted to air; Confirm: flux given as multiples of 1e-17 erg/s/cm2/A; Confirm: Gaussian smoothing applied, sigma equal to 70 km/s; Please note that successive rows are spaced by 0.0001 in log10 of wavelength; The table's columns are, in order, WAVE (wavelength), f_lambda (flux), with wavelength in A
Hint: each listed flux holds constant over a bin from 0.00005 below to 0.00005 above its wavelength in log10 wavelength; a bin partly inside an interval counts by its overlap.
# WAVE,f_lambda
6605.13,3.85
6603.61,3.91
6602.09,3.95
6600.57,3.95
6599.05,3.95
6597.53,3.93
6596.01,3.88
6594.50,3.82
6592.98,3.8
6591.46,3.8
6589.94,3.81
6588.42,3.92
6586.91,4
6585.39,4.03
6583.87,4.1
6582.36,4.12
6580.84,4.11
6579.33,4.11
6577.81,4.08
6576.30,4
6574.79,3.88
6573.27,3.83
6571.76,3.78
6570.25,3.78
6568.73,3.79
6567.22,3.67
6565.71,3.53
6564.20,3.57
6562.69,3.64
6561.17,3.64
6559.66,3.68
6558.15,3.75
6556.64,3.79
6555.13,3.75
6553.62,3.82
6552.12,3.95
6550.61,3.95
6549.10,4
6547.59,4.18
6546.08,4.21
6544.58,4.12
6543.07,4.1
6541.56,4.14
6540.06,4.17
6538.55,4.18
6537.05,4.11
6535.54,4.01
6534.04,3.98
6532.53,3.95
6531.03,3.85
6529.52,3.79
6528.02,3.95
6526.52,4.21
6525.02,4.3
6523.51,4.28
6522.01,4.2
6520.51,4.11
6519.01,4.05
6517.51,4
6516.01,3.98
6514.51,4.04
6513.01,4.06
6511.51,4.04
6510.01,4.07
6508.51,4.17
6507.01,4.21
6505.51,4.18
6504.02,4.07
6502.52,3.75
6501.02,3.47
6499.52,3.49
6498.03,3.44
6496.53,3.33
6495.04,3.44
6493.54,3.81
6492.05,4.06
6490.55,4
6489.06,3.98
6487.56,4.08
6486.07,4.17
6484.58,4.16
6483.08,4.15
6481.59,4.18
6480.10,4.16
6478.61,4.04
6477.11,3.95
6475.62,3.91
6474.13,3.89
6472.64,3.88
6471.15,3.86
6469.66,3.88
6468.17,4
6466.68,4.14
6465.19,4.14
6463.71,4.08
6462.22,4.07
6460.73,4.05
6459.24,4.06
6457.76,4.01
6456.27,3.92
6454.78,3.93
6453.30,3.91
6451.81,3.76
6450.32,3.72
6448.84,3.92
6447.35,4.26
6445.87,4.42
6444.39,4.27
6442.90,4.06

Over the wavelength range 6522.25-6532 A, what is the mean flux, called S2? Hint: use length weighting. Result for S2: 4.07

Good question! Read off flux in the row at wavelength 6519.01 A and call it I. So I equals 4.05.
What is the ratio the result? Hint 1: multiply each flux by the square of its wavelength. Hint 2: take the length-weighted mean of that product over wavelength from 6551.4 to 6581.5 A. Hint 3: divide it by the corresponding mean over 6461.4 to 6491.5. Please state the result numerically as 0.97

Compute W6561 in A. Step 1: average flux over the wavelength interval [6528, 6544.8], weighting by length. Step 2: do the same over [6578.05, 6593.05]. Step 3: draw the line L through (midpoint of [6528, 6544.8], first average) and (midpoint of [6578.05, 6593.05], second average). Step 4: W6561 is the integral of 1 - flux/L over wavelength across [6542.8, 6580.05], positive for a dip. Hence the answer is 1.4 A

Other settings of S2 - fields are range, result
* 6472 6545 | 3.99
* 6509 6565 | 3.99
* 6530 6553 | 4.06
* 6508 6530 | 4.09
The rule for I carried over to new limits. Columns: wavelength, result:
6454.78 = 3.93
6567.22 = 3.67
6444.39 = 4.27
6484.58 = 4.16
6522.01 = 4.2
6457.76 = 4.01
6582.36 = 4.12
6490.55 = 4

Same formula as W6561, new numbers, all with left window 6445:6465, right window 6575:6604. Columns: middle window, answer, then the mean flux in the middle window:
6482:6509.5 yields 0.7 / 3.89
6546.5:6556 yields 0.1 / 3.95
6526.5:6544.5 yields -0.2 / 4.03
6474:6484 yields -0.1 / 4.05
